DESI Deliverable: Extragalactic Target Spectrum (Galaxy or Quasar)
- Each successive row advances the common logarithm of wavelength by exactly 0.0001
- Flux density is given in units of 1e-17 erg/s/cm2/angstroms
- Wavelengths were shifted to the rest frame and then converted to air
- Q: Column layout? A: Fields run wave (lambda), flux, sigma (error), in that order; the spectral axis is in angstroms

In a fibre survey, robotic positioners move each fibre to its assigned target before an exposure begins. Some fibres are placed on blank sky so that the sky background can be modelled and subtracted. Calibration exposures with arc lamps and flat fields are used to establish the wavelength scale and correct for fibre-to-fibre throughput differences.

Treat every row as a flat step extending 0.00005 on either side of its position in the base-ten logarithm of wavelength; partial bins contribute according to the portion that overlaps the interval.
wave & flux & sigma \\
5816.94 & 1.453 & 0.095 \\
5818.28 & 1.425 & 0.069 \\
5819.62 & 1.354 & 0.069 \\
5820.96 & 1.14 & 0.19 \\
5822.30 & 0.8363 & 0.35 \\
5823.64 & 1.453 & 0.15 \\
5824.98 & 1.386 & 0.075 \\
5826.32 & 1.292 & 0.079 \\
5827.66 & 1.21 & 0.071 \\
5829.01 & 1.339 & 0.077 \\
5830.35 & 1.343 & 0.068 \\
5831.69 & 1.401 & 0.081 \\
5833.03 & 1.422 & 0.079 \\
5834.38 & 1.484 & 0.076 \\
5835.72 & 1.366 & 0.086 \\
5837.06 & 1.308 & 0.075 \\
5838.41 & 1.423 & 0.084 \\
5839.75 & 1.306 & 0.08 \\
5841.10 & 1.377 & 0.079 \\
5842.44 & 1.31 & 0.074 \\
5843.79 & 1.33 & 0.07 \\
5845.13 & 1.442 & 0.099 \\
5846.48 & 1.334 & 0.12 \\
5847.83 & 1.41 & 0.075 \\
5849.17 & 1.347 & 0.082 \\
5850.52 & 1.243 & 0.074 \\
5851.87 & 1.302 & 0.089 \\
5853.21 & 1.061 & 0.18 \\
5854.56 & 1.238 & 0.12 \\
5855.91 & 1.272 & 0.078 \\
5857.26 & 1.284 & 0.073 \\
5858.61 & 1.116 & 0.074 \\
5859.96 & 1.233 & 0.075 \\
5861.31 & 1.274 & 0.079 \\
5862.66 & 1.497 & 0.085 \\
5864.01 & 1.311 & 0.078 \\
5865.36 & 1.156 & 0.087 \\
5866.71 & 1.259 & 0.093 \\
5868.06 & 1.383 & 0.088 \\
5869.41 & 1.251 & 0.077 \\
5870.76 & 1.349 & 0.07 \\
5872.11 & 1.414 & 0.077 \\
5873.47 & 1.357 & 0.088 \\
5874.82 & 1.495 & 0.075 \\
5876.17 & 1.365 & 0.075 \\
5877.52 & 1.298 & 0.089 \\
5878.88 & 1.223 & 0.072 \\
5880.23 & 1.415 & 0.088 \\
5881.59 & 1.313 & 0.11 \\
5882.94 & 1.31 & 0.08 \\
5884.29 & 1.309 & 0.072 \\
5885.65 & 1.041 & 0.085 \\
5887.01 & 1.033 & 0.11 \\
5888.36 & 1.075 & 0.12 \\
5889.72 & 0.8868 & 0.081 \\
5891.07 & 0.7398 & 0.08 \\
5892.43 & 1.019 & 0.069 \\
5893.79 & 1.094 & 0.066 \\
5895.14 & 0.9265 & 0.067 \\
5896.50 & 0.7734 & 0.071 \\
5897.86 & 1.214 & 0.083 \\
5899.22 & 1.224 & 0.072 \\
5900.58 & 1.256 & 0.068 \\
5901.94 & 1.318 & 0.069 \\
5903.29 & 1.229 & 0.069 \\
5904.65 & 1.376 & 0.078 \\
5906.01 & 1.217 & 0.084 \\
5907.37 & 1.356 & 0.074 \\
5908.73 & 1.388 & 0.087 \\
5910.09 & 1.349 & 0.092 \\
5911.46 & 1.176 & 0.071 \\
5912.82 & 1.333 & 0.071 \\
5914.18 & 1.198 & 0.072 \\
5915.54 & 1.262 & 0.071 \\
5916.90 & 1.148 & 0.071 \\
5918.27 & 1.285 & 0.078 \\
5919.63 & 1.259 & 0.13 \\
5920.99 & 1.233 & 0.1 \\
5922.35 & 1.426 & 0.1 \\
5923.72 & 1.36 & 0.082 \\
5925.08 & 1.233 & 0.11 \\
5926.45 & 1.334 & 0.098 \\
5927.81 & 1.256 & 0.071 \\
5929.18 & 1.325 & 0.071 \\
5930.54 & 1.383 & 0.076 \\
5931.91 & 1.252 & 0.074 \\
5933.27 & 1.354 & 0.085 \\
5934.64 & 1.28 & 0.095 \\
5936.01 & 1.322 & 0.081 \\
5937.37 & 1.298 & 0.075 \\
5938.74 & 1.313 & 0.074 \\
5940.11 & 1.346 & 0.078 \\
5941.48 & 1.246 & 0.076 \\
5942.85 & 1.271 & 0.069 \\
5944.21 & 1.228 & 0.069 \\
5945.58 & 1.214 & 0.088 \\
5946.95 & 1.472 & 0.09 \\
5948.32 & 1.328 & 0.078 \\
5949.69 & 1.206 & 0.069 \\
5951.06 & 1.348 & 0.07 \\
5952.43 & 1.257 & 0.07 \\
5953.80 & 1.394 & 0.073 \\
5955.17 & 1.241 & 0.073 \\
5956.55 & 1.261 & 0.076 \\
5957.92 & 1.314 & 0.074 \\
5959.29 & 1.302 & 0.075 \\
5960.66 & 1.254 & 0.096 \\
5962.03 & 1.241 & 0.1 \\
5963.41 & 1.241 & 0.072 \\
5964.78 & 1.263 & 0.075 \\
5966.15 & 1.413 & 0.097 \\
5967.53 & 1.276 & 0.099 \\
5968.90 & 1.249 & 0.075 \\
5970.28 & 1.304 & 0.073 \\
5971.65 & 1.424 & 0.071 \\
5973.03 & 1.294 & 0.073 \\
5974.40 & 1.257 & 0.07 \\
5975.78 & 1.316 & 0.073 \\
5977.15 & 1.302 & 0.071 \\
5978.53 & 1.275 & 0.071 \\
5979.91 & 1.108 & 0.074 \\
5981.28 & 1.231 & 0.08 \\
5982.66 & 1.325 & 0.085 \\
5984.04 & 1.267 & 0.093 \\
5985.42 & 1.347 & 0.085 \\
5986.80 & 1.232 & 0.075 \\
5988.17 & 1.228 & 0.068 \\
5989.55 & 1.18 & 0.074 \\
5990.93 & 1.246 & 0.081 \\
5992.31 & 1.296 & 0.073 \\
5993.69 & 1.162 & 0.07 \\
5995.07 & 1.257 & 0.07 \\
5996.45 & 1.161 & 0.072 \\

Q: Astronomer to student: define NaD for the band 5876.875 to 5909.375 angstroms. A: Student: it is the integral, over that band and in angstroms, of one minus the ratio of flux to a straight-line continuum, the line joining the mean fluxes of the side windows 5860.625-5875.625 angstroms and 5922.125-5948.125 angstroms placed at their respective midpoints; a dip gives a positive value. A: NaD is 3.9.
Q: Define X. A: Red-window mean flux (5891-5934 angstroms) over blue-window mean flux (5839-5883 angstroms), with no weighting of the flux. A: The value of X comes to 0.94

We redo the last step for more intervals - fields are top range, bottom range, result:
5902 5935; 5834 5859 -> 0.98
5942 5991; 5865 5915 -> 1.05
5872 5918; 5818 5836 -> 0.92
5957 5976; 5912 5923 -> 1.02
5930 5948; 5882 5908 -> 1.16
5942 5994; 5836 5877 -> 0.97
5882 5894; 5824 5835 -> 0.78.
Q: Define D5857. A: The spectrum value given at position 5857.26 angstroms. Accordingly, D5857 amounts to 1.284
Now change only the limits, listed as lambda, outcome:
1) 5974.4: 1.257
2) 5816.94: 1.453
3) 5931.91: 1.252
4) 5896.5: 0.7734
